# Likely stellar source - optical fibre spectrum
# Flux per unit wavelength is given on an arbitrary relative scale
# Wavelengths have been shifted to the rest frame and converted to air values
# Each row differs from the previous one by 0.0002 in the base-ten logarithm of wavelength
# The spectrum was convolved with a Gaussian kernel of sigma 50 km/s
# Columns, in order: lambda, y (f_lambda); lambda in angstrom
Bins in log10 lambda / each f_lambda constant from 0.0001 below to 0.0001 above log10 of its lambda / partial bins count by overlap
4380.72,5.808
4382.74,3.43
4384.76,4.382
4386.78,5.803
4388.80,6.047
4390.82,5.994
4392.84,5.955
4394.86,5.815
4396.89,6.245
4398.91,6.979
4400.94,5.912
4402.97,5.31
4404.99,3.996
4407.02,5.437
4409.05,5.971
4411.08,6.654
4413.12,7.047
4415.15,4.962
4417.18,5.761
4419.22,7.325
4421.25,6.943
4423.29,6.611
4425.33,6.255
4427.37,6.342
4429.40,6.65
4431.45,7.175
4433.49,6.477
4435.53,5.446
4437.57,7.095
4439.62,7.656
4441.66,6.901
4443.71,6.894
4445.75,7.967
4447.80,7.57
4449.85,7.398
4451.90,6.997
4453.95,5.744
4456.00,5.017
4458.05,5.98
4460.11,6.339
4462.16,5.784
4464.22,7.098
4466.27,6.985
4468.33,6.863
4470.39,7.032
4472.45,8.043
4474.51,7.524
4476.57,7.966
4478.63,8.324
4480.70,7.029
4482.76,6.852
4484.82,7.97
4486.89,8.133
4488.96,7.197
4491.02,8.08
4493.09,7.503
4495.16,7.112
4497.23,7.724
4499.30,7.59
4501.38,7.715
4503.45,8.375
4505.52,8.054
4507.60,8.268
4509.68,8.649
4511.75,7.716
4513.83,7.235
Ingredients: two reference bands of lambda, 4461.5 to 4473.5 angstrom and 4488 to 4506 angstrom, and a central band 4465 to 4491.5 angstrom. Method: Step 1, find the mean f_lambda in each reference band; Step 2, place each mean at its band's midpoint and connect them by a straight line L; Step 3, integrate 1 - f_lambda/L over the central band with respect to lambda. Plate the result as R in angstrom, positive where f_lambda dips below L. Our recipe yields -1.0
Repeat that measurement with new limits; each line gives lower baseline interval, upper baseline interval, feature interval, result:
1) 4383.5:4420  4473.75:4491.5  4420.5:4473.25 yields 0.9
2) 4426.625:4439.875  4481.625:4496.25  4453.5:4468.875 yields 1.9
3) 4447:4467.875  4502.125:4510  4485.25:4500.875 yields 0.3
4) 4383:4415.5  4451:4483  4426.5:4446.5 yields -1.6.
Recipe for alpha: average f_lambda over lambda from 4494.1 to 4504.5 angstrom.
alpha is 7.71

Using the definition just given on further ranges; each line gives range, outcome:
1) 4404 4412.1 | 5.52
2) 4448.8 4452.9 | 7.2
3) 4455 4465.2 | 6.04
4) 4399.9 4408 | 5.17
